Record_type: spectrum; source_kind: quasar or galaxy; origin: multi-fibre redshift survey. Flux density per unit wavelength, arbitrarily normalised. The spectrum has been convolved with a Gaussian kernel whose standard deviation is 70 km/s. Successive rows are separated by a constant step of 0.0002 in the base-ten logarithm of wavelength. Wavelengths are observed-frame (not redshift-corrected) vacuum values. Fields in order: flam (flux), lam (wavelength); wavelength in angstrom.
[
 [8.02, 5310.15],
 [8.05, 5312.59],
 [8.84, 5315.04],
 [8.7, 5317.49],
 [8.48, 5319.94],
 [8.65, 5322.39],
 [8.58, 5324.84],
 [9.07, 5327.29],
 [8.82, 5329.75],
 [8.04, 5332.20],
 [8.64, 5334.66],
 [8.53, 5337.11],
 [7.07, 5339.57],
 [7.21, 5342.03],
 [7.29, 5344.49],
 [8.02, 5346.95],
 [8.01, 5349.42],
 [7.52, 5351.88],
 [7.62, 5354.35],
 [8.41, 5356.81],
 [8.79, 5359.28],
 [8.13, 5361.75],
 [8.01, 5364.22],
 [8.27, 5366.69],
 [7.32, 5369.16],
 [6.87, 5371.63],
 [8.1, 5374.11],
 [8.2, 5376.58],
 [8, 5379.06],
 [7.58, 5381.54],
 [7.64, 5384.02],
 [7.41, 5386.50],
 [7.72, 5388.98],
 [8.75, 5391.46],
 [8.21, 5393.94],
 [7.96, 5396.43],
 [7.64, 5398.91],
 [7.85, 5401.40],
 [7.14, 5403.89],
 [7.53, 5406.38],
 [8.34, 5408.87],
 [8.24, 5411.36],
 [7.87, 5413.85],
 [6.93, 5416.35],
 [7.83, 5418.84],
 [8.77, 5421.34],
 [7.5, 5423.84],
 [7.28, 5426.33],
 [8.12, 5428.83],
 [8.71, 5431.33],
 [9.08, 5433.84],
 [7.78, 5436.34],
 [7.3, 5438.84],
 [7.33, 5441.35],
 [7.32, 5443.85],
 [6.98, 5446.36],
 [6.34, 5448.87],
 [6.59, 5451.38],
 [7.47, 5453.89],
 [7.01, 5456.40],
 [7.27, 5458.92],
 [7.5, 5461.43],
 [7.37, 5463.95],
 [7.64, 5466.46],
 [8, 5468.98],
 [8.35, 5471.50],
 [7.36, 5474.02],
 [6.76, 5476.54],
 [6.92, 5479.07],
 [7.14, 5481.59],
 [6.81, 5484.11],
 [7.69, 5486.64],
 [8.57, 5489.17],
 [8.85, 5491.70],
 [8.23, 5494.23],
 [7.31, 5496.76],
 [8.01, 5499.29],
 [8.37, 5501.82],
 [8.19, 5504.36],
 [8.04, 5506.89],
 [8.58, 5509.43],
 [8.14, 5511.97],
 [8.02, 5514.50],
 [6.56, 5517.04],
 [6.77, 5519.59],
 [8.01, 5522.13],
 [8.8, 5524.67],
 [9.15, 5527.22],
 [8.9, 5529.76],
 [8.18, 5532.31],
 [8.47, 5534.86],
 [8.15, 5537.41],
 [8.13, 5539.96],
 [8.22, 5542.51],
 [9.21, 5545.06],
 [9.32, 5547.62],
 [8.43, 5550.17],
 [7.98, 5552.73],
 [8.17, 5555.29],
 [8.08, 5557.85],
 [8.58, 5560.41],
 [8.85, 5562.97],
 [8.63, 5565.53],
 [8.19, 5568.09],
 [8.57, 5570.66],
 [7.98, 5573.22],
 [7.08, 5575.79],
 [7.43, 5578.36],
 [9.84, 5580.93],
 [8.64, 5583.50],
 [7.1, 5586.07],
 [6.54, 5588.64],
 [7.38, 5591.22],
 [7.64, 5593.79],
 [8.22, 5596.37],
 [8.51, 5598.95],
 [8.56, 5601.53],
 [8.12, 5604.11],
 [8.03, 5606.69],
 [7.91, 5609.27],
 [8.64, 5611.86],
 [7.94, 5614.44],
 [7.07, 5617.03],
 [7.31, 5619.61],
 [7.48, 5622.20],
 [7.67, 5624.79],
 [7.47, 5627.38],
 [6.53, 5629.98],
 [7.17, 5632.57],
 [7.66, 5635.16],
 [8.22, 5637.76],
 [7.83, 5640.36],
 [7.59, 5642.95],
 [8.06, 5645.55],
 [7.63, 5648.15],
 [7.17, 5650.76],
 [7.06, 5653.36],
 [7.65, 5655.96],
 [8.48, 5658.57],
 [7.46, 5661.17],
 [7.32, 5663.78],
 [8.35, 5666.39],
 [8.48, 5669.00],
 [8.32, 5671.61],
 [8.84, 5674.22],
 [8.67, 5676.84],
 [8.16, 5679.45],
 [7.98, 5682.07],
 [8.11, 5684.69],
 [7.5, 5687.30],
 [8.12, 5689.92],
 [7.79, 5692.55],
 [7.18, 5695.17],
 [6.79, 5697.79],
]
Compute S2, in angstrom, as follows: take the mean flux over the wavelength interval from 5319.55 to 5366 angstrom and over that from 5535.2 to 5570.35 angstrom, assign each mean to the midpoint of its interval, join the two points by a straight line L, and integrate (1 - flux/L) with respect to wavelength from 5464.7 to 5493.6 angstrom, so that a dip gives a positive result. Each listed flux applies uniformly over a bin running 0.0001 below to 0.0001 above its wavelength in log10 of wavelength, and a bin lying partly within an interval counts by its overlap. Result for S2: 2.4 angstrom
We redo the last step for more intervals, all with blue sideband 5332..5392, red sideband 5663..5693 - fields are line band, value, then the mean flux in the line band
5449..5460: 1.31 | 7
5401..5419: 0.49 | 7.7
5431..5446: 0.24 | 7.81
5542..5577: -1.44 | 8.38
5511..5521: 0.82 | 7.36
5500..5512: -0.39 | 8.26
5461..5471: 0.34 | 7.69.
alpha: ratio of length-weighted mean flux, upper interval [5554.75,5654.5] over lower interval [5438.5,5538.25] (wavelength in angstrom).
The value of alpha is 1.02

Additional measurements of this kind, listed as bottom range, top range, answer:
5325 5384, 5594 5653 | 0.97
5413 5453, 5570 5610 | 1.05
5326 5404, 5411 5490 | 0.95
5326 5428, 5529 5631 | 1.02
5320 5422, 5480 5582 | 1.03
